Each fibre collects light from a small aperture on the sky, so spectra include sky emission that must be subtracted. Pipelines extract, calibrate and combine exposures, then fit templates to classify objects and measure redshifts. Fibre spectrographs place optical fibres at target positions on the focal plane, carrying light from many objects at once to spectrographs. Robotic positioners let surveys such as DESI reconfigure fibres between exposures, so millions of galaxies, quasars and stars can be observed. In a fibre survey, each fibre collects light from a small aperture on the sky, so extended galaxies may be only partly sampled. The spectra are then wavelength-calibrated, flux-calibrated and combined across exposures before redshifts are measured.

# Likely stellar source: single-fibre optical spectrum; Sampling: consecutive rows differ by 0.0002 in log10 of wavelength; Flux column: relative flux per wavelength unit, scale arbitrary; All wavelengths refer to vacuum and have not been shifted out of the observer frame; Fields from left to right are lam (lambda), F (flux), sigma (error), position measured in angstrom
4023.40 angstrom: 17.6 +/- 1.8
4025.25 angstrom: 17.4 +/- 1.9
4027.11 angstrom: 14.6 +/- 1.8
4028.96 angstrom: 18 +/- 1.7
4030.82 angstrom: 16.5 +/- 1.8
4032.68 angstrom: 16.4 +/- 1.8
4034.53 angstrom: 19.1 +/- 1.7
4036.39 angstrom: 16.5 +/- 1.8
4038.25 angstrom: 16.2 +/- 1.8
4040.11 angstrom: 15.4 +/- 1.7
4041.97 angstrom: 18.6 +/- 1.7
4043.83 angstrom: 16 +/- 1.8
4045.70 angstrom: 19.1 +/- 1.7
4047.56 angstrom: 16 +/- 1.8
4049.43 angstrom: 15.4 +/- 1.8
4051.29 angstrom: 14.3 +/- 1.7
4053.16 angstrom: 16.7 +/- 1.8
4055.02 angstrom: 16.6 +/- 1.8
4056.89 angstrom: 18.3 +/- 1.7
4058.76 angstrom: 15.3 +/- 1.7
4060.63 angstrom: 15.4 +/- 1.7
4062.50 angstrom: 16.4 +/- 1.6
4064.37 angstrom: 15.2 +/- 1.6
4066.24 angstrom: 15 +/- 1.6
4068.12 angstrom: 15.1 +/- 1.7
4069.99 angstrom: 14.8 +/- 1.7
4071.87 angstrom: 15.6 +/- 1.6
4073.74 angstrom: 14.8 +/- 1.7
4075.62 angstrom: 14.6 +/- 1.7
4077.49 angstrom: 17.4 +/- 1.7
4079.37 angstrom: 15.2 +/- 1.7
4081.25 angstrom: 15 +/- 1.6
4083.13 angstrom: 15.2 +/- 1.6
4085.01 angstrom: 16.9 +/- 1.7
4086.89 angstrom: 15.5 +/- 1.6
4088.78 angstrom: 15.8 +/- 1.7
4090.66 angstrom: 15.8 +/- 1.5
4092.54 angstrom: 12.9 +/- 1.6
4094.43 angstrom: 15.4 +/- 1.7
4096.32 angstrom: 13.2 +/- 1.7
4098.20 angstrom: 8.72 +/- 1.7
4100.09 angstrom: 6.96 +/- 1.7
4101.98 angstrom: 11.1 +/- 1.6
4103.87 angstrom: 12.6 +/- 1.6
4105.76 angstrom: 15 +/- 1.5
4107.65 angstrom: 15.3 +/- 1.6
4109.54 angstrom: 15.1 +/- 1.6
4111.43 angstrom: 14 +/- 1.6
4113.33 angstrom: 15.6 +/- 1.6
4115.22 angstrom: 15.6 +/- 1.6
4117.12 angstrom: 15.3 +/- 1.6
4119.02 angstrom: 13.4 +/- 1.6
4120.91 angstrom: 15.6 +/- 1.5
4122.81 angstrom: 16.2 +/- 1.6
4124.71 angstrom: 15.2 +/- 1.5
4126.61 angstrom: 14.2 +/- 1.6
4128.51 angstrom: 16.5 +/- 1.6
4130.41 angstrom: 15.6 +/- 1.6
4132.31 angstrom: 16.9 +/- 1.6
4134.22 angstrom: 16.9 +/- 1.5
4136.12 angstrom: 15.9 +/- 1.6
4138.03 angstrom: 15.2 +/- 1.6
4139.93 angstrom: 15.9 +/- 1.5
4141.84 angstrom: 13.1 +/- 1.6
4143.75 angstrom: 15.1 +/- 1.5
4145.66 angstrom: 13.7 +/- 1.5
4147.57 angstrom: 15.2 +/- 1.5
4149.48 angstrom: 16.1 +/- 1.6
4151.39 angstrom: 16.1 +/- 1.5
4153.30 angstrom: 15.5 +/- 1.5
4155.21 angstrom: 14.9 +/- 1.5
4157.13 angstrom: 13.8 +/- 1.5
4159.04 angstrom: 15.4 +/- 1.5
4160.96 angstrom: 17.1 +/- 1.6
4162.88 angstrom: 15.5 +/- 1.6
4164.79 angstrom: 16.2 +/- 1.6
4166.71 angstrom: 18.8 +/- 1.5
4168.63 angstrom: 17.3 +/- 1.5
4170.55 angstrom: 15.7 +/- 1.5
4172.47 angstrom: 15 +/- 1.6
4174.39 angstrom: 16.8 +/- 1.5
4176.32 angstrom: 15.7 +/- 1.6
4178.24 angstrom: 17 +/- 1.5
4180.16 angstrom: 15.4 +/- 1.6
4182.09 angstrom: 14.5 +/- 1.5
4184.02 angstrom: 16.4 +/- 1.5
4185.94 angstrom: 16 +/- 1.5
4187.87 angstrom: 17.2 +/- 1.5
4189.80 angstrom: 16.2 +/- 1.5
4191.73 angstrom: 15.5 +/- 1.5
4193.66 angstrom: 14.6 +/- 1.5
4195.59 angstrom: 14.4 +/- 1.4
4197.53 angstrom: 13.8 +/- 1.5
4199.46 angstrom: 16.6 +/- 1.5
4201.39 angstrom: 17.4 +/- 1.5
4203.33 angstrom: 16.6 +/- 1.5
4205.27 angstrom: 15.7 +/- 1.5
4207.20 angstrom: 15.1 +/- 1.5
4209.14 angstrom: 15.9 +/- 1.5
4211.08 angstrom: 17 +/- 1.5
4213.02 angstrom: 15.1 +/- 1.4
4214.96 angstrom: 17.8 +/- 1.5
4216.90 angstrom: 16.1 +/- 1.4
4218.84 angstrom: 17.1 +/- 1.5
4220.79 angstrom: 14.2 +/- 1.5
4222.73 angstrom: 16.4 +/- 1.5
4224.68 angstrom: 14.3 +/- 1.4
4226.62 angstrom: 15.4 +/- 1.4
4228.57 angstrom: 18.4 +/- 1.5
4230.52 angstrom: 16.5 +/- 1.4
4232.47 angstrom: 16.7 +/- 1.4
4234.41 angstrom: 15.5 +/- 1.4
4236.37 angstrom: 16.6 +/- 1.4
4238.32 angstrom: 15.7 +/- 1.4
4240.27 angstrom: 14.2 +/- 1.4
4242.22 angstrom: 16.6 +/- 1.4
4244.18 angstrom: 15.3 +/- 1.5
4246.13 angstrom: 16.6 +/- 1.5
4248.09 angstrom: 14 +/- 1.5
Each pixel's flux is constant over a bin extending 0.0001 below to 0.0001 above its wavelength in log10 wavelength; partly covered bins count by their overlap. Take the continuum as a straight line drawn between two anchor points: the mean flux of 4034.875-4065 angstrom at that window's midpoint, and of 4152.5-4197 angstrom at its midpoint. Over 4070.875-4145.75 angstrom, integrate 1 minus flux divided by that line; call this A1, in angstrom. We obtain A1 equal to 6.6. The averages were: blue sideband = 16.4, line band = 14.7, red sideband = 15.8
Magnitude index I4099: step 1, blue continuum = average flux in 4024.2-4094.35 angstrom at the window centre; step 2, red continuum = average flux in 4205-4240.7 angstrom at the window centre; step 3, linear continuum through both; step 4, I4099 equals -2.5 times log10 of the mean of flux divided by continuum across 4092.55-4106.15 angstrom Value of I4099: 0.33 mag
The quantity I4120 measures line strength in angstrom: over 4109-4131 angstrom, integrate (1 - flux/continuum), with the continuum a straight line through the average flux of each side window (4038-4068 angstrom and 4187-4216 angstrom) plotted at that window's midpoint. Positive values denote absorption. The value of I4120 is 1.2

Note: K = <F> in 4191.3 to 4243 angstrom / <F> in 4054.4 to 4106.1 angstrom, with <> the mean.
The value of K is 1.09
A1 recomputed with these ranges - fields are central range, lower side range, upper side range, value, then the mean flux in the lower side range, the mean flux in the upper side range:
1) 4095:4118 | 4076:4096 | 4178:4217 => 3.4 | 15.4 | 15.9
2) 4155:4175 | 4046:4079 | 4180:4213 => -0.4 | 15.8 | 15.8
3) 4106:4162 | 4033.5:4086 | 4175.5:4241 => 2.4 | 16.1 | 15.9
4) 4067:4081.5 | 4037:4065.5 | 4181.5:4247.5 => 0.8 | 16.3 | 15.9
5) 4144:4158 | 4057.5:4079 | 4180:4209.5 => 0.5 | 15.5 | 15.7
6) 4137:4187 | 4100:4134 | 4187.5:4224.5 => -1.2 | 14.7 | 15.9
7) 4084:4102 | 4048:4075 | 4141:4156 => 2.4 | 15.6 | 15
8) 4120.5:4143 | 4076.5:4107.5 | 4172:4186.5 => -1.2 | 14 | 15.9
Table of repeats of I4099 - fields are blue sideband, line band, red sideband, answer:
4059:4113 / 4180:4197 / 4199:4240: 0.02 mag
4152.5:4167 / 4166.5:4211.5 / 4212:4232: 0.00 mag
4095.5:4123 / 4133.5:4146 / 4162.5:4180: -0.02 mag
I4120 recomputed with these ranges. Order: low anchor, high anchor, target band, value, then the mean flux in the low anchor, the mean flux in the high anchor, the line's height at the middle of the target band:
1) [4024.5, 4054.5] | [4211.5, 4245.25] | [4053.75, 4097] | 2.7 angstrom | 16.6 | 16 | 16.5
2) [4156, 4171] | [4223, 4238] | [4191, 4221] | 0.6 angstrom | 16.2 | 16.2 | 16.2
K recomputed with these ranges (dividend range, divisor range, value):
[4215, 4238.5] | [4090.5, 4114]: 1.23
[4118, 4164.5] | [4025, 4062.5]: 0.93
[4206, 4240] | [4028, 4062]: 0.96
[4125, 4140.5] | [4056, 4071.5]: 1.01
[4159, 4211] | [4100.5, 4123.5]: 1.11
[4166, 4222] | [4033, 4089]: 1.00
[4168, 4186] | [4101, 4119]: 1.11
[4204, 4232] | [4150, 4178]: 1.00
